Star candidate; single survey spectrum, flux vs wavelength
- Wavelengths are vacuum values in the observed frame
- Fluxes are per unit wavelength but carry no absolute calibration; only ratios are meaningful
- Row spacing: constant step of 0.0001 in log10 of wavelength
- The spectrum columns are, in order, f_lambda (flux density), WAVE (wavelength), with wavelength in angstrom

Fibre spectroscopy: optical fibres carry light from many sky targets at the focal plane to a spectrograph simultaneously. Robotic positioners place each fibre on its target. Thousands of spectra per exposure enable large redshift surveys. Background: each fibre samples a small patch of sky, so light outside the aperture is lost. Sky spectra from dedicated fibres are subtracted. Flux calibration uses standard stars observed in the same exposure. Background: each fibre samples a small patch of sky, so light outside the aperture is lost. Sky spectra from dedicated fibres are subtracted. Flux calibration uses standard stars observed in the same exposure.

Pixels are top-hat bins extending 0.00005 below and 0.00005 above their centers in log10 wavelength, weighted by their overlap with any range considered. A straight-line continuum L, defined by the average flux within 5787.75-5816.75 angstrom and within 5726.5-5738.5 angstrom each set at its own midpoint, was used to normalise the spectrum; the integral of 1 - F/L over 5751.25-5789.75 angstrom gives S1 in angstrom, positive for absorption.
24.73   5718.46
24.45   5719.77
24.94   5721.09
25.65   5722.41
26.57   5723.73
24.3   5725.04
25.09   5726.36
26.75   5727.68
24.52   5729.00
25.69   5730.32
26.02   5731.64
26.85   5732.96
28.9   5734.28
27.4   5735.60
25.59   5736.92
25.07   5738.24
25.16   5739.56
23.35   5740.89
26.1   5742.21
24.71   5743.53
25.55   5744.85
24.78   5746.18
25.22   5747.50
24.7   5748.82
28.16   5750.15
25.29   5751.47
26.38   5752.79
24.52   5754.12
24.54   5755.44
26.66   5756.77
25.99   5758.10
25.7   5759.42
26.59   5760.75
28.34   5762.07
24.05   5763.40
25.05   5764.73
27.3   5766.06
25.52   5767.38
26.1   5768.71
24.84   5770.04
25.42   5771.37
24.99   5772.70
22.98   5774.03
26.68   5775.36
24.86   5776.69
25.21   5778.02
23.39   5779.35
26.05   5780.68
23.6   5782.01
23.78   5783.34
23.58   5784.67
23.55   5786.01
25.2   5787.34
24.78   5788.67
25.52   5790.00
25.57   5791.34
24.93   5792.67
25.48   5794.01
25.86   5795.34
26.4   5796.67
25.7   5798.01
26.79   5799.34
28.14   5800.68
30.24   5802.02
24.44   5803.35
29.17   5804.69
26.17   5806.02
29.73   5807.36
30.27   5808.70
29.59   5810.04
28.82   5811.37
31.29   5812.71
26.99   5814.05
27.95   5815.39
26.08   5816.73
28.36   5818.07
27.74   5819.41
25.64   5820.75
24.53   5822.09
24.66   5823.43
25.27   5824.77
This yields 2.33 angstrom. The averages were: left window 26.3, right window 27.3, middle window 25.2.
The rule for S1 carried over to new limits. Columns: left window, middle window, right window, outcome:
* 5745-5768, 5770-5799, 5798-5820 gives 2.26 angstrom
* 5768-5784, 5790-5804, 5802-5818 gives 0.35 angstrom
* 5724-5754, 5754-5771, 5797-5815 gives 0.49 angstrom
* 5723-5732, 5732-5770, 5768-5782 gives -0.84 angstrom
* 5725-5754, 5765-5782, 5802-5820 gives 1.09 angstrom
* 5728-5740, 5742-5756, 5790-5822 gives 0.52 angstrom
